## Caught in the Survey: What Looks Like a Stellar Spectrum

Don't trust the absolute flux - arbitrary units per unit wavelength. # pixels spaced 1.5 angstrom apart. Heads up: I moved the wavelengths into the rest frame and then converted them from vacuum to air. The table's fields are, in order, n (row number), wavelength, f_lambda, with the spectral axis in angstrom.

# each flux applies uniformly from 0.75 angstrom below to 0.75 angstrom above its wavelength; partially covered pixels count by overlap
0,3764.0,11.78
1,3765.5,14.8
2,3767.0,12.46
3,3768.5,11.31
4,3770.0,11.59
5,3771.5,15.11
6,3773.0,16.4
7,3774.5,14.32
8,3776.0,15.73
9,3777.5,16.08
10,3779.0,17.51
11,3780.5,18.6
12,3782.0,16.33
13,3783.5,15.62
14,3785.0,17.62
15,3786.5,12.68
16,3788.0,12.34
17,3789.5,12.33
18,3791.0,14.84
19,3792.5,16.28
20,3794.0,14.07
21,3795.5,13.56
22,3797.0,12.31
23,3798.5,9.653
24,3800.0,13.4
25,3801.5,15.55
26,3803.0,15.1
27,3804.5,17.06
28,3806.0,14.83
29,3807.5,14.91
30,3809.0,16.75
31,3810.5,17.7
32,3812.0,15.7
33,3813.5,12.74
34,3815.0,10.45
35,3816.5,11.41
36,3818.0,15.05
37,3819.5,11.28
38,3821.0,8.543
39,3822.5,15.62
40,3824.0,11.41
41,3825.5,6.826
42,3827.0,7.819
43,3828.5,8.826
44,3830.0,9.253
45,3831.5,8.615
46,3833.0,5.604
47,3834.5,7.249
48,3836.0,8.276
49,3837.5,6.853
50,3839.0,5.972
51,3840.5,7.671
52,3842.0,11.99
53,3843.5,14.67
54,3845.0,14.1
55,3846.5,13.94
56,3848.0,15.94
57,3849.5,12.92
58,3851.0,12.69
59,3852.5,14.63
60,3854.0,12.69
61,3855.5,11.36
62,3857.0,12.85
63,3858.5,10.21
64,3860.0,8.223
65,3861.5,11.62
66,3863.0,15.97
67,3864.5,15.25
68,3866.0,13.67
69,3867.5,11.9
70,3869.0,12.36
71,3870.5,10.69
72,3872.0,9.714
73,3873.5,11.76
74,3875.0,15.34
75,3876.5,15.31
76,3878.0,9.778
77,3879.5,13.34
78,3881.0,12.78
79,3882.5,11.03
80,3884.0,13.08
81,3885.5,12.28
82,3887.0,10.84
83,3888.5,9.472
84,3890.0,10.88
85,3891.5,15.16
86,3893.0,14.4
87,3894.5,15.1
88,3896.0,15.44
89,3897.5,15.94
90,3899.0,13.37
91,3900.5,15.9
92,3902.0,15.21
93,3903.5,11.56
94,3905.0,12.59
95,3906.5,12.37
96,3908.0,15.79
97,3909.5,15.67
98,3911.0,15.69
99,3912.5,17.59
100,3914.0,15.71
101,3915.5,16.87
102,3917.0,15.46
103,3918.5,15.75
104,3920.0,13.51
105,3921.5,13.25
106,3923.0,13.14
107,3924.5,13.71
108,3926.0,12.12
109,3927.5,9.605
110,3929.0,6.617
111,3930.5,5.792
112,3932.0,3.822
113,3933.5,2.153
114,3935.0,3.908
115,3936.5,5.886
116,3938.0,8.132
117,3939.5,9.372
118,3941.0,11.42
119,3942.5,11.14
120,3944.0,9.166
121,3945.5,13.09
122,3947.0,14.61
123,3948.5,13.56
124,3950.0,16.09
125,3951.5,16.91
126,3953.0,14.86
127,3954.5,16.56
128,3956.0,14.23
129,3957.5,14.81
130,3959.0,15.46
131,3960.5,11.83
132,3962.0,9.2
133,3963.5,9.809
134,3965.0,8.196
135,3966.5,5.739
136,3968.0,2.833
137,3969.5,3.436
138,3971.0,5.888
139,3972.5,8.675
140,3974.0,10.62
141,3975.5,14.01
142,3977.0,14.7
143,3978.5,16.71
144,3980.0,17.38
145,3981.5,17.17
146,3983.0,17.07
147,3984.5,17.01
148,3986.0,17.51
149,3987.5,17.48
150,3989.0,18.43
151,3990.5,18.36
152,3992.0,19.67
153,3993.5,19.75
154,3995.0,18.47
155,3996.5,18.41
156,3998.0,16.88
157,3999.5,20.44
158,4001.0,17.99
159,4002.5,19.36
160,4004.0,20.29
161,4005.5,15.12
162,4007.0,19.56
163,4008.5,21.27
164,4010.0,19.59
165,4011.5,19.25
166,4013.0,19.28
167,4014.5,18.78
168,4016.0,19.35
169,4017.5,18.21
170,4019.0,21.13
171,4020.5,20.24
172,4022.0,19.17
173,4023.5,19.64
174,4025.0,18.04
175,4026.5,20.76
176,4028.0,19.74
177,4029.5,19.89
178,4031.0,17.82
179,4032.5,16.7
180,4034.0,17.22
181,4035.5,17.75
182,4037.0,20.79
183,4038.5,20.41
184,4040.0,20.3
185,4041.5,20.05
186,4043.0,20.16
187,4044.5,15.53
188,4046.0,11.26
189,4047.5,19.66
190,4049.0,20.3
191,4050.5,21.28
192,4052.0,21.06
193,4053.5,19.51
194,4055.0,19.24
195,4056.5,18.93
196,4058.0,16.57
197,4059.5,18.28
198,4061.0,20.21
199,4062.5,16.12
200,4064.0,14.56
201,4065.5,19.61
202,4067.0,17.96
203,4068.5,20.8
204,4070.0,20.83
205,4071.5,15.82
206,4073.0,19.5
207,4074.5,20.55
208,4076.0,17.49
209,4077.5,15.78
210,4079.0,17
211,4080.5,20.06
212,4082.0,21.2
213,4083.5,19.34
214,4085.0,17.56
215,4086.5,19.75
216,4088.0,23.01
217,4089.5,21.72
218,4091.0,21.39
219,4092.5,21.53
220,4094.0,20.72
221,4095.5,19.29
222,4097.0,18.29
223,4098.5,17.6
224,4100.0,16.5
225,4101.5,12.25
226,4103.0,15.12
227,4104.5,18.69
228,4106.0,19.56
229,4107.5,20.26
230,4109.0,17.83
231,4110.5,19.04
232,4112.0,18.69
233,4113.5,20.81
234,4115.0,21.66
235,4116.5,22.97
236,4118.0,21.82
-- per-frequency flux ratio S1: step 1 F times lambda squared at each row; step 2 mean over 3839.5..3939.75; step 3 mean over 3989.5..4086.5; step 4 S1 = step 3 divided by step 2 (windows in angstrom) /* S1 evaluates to 1.65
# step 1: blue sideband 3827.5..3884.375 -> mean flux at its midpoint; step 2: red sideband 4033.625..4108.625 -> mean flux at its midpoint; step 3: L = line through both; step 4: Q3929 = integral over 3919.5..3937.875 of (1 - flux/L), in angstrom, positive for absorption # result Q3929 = 7.1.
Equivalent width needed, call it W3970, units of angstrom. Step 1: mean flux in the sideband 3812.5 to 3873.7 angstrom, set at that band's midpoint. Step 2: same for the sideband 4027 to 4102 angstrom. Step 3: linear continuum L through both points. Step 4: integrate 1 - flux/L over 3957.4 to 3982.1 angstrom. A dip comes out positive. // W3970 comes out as 7.5 angstrom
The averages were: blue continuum 11.2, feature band 10.8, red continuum 18.8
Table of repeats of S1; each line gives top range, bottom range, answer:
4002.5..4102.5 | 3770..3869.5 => 1.66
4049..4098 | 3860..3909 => 1.62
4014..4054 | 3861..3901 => 1.58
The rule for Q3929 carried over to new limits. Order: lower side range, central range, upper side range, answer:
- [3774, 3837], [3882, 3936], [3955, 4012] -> 6.5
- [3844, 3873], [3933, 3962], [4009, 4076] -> 7.4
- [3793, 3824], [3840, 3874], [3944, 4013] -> 3.9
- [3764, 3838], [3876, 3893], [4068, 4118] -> 3.0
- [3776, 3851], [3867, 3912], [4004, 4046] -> 5.5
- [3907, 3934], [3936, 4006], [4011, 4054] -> 7.4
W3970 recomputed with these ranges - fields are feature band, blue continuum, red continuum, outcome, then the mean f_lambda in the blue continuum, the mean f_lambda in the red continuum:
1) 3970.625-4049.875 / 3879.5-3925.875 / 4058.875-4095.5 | -3.5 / 13.9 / 19.2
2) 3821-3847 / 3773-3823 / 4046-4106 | 9.3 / 14.4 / 18.8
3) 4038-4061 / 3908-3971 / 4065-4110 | -2.6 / 11.4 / 18.9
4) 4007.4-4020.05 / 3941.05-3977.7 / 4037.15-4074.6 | -3.3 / 11.5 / 18.7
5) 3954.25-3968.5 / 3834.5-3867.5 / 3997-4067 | 4.7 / 11.9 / 18.8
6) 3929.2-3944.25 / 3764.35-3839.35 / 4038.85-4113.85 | 8.4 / 12.9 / 18.8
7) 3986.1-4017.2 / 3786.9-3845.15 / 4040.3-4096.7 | -3.1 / 11.9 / 19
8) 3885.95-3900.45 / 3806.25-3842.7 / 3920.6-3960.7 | -3.3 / 10.7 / 11.2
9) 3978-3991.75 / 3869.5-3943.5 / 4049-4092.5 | -1.8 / 12.1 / 19.2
